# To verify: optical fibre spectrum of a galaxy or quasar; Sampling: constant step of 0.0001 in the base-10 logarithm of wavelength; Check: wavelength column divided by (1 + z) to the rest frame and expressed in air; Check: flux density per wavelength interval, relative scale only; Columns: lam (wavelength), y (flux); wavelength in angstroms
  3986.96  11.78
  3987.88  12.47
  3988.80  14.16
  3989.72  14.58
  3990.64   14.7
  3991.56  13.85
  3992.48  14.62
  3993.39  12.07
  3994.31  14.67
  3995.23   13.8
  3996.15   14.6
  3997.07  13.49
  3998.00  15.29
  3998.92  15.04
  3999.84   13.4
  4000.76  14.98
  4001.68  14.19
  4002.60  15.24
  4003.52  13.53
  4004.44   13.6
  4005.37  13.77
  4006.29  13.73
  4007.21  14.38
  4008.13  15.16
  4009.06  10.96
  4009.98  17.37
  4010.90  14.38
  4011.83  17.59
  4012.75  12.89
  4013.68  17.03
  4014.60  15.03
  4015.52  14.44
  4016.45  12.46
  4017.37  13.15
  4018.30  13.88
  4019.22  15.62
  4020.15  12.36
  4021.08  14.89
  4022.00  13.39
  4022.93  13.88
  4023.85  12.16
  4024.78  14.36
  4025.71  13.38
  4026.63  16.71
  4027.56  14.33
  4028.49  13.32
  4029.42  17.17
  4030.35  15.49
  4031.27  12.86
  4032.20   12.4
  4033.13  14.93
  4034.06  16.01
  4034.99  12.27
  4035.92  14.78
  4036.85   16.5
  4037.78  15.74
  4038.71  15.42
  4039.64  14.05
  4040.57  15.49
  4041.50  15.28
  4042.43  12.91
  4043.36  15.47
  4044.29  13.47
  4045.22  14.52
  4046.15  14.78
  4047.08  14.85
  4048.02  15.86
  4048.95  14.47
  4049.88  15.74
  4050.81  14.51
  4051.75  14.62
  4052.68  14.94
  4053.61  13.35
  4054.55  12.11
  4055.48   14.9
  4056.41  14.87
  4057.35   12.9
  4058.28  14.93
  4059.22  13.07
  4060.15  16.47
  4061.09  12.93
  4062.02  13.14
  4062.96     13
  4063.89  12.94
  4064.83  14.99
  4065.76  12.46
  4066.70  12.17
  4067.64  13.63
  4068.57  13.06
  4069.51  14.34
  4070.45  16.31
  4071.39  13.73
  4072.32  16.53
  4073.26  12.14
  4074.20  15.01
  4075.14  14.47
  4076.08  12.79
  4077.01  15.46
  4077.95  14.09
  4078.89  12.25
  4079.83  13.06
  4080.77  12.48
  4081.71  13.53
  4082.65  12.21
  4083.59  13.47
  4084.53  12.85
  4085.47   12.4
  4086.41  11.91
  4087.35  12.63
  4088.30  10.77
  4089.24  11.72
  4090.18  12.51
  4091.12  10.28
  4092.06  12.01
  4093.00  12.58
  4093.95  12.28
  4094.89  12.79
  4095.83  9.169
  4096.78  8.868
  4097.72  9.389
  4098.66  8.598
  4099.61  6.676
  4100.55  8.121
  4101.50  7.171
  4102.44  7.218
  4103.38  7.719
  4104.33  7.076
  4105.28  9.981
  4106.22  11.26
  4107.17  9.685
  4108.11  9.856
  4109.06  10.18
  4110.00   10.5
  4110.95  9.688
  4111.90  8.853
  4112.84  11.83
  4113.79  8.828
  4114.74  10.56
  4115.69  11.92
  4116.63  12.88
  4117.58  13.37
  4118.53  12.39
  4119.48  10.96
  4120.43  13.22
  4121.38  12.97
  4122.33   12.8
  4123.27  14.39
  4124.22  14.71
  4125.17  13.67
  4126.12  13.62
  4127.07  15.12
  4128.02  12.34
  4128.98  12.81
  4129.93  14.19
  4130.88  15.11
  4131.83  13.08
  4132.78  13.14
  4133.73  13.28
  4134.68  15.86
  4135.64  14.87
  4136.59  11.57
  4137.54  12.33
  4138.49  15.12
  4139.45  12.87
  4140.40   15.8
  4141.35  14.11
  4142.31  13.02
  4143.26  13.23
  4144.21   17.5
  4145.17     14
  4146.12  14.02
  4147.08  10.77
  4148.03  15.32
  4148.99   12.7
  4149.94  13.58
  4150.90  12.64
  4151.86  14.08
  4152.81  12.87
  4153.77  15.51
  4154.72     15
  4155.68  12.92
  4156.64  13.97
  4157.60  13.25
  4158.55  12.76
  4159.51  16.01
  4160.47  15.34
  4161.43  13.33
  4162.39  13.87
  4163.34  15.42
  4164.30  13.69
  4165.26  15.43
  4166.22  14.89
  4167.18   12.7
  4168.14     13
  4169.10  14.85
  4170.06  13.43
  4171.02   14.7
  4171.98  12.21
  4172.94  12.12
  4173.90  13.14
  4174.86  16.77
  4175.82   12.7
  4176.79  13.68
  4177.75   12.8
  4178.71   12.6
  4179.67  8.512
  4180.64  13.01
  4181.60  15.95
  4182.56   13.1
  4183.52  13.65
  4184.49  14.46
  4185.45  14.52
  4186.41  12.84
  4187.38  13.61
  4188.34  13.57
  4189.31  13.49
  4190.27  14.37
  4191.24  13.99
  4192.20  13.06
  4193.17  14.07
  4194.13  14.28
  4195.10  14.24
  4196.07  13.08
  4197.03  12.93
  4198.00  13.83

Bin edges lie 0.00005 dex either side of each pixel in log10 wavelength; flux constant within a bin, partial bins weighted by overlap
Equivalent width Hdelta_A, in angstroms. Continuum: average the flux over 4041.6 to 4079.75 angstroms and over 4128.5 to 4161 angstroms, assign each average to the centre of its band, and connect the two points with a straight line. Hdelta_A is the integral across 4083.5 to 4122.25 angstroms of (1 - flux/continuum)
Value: 9.3 angstroms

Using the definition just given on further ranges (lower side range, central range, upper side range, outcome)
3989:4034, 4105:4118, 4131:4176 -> 3.1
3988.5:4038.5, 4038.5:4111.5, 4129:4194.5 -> 7.9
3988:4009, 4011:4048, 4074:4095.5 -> -2.4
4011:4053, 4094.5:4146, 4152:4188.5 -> 7.9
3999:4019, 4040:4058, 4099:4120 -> -2.7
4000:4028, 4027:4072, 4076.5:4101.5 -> -4.7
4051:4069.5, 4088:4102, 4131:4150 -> 3.7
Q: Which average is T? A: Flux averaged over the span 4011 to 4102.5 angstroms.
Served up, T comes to 13.5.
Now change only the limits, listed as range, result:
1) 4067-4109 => 11.7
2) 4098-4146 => 12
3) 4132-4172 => 13.9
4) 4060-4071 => 13.7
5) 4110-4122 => 11.4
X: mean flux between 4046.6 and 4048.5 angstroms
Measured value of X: 15.3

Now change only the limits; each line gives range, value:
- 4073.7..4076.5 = 14.1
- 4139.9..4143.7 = 14.1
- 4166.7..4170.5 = 13.5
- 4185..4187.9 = 13.7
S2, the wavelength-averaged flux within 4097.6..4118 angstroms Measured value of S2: 9.6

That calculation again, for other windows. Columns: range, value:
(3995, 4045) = 14.4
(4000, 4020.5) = 14.4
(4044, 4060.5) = 14.5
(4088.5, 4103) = 9.96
